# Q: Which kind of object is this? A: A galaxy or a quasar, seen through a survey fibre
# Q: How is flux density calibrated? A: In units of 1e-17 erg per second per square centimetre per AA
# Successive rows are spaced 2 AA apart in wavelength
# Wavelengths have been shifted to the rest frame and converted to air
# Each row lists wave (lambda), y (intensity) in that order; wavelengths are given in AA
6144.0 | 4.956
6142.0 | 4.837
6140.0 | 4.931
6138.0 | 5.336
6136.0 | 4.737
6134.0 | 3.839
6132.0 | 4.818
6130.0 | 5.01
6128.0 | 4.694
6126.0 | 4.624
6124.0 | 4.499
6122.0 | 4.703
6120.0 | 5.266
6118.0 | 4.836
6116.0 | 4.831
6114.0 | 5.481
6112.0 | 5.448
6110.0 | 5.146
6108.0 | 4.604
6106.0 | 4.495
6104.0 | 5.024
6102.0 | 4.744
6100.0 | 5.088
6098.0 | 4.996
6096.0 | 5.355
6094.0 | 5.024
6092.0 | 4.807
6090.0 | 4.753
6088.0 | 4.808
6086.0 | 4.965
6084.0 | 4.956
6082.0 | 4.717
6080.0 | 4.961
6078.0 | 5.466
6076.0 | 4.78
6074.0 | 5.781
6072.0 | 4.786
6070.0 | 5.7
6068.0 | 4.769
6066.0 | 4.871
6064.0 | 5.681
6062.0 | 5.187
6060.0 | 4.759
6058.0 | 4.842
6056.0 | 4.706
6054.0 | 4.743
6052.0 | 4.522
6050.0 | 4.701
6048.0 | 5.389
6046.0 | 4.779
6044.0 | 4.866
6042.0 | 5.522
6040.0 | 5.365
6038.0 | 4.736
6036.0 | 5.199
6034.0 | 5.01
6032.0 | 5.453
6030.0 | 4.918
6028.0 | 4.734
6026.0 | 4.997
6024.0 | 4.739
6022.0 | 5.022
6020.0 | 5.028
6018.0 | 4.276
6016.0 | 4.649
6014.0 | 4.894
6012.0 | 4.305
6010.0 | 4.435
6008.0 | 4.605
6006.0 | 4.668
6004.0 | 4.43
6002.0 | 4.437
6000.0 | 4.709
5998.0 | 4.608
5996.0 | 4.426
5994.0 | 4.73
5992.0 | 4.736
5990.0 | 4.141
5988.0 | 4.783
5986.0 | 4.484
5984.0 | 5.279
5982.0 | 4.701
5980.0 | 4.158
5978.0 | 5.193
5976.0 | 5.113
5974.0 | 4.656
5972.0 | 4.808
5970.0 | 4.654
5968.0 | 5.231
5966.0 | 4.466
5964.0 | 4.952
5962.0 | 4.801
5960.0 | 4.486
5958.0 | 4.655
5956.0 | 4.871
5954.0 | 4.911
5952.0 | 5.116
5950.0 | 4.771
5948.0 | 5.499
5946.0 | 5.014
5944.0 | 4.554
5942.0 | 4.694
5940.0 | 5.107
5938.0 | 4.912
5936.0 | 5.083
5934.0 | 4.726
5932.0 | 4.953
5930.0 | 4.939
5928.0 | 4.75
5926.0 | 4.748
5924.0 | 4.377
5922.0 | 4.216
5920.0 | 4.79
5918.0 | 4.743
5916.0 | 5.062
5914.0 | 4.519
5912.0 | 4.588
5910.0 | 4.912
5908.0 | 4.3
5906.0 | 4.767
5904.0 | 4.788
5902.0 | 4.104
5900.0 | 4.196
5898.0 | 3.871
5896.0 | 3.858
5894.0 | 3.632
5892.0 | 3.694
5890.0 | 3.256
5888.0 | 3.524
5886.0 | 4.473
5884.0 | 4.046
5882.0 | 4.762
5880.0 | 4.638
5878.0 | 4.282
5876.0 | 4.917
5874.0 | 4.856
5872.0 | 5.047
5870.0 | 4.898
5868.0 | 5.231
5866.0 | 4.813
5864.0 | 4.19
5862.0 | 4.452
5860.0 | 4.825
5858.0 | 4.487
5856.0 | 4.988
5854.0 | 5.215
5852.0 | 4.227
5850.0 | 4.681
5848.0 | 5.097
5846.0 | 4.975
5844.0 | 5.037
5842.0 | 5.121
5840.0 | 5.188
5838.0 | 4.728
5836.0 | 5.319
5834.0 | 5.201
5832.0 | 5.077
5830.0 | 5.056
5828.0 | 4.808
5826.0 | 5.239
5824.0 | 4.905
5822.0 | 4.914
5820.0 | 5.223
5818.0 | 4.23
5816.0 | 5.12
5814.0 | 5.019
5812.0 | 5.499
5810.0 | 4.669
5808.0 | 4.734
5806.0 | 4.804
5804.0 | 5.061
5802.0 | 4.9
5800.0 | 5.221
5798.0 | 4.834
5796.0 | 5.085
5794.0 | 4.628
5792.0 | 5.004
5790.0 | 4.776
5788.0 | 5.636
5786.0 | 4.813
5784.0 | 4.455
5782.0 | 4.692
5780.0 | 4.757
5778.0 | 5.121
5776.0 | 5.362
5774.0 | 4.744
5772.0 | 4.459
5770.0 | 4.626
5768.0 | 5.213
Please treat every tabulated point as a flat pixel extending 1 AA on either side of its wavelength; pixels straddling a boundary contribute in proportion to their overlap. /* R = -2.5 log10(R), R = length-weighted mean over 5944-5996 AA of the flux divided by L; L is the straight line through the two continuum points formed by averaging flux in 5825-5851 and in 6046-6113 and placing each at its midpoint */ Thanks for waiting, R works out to 0.047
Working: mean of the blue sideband 5.04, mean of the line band 4.8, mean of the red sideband 4.98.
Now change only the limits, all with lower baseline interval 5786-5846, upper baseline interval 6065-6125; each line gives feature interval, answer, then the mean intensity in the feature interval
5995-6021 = 0.09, 4.57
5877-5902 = 0.24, 4.02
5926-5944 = 0.03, 4.87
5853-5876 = 0.04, 4.82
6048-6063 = 0.04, 4.82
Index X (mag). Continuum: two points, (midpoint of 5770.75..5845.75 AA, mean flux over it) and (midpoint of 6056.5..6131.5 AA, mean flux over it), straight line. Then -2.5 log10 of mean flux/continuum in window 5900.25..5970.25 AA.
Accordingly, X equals 0.04 mag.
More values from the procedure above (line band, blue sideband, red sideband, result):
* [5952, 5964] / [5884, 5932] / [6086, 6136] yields -0.07 mag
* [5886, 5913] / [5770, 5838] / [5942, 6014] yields 0.17 mag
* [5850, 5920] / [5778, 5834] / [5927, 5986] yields 0.10 mag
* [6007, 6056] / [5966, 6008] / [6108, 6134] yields -0.02 mag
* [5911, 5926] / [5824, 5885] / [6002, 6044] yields 0.05 mag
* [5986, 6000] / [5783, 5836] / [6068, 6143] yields 0.09 mag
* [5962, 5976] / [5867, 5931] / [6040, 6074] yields -0.02 mag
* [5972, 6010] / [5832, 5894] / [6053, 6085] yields 0.06 mag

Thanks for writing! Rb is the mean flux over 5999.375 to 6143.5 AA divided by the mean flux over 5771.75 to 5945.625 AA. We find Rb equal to 1.03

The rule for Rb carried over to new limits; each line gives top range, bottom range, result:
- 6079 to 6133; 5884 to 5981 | 1.07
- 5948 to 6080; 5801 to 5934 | 1.04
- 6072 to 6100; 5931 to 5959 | 1.02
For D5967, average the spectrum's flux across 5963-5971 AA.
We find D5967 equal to 4.83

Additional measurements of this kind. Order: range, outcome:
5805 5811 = 4.74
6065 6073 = 5.03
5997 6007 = 4.57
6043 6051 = 4.93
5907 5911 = 4.61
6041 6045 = 5.19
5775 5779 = 5.24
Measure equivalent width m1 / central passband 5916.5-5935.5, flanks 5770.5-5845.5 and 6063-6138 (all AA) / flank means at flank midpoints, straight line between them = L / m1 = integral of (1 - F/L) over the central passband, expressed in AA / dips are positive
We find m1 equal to 0.9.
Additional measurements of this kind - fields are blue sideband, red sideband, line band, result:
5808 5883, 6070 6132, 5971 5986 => 0.3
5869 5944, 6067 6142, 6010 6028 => 0.1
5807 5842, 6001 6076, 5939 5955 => 0.0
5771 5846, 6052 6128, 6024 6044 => -0.4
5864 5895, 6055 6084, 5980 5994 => 0.4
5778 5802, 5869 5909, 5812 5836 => -1.6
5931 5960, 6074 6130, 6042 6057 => 0.2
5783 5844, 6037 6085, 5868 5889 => 1.7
